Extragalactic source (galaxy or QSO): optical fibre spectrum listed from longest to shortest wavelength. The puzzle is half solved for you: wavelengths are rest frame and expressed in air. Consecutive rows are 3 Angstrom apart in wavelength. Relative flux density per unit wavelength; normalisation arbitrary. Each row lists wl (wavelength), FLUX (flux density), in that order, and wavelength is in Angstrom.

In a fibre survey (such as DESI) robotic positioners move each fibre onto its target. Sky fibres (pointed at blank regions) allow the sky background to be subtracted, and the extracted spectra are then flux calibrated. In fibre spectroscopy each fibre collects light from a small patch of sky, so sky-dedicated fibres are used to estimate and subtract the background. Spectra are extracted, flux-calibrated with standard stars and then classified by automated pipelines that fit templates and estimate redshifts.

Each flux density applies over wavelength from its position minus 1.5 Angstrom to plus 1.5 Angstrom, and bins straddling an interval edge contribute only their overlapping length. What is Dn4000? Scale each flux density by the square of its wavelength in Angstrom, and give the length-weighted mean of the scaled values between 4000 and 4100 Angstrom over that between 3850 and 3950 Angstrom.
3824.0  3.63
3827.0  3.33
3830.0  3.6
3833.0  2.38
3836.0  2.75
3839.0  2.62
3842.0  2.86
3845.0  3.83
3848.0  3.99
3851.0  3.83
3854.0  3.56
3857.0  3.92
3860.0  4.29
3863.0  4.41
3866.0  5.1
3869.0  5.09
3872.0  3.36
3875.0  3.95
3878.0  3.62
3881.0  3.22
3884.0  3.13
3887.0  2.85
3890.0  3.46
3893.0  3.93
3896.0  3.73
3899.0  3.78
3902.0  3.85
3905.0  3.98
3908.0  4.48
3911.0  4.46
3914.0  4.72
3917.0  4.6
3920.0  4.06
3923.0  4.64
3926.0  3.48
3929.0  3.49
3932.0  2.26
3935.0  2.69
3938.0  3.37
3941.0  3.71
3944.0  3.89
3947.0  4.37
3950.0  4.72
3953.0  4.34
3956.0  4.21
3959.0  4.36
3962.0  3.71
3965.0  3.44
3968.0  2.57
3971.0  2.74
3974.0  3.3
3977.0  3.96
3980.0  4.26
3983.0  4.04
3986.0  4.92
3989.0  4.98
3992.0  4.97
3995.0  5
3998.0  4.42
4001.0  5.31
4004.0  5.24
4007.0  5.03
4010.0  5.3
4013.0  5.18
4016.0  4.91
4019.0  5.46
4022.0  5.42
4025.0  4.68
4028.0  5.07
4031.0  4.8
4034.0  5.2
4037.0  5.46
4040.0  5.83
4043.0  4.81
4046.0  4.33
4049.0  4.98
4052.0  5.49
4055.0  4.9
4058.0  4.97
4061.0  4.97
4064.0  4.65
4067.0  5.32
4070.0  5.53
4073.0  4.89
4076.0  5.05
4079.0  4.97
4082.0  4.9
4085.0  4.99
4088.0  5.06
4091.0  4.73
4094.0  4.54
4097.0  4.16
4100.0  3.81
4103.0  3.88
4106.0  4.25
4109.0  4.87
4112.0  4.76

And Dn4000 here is 1.40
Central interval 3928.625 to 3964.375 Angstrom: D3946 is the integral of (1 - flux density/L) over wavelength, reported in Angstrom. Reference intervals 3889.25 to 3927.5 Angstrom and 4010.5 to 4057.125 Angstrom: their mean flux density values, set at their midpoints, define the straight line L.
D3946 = 5.3 Angstrom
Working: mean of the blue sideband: 4.1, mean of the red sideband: 5.1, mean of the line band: 3.76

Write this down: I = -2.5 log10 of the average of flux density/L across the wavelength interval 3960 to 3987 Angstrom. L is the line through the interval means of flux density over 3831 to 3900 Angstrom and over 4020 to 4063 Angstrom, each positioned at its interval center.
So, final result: 0.23 mag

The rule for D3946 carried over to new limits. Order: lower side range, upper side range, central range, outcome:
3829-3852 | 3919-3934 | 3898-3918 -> -4.6 Angstrom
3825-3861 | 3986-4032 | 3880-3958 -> 6.1 Angstrom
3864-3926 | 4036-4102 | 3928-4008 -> 6.3 Angstrom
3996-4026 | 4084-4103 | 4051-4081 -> -2.4 Angstrom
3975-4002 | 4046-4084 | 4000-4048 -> -3.2 Angstrom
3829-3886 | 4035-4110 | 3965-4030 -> -2.0 Angstrom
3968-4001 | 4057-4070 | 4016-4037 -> -2.1 Angstrom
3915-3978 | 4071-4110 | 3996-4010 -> -3.3 Angstrom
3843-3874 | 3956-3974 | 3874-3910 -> 2.0 Angstrom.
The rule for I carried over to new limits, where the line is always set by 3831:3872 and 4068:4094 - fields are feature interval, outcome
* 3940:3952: 0.01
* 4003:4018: -0.12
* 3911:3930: -0.03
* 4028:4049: -0.07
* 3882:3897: 0.16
